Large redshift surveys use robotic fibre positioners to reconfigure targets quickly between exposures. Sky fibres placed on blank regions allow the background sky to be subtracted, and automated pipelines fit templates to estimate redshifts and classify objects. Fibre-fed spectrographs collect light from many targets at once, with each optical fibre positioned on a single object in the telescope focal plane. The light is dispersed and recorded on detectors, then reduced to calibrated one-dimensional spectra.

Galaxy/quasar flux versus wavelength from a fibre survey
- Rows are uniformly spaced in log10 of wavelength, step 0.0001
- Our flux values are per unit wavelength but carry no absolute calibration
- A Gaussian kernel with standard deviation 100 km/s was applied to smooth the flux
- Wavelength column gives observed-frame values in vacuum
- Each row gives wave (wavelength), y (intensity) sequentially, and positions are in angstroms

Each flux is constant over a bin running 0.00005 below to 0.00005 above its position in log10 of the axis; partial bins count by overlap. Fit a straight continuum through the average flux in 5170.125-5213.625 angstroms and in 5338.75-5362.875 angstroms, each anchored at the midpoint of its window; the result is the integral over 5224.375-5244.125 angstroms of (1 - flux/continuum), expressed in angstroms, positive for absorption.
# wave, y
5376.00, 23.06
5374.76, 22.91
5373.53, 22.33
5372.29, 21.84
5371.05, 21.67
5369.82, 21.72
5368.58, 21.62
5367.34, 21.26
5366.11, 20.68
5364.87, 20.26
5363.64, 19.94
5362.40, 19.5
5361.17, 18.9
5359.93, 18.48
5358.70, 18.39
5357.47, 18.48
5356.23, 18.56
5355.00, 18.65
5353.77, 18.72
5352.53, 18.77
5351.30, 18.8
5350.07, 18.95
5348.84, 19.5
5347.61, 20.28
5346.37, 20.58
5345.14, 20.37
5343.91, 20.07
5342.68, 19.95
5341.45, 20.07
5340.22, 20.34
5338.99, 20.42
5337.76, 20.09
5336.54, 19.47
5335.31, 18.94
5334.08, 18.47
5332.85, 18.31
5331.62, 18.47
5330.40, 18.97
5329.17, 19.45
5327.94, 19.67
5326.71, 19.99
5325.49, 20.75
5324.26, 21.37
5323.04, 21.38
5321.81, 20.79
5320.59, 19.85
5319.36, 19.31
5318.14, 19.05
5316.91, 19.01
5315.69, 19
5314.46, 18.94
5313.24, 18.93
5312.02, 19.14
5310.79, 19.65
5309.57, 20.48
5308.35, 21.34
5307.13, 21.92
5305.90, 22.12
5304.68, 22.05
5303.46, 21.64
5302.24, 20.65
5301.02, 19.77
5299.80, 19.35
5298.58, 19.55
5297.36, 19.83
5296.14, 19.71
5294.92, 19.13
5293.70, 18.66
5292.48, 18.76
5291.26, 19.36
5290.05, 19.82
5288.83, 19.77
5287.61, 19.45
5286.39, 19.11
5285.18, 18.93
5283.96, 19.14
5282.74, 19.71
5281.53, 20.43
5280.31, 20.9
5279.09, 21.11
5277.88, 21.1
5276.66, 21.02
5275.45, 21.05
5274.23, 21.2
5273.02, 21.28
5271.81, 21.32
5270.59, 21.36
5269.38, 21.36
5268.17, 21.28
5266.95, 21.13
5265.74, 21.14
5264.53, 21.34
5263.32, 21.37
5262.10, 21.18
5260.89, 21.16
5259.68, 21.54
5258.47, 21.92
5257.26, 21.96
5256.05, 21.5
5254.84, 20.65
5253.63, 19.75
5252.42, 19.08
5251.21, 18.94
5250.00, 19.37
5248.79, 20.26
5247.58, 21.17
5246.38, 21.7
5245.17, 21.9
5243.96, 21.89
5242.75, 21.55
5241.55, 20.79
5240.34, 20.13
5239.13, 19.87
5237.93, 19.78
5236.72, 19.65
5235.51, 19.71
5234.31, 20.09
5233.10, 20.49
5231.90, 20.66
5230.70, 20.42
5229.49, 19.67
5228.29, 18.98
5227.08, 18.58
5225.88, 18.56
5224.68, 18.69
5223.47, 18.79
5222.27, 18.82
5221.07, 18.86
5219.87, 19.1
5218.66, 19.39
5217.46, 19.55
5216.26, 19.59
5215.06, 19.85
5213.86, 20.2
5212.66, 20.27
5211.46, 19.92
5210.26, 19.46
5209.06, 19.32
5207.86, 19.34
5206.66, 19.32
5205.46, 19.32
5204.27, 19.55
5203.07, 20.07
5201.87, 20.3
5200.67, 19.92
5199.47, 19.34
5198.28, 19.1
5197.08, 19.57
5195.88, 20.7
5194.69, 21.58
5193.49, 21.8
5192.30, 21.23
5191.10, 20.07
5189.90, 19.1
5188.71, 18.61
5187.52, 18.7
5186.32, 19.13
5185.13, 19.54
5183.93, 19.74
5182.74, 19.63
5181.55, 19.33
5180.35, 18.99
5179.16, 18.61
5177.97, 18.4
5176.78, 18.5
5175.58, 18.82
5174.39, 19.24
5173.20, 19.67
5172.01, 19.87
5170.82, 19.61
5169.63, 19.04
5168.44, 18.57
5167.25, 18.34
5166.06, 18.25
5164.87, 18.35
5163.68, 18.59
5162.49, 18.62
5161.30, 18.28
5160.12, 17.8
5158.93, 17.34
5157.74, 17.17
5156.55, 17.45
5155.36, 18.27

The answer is -0.4 angstroms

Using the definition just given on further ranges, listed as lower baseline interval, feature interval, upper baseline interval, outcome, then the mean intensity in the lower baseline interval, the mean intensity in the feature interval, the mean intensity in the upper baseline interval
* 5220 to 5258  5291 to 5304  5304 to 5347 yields 0.2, 20.1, 19.7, 20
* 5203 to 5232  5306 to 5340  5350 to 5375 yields 0.1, 19.4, 19.8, 20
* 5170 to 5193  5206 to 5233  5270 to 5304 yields 0.2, 19.3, 19.4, 20.1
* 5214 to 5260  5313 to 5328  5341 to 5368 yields -0.2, 20.1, 19.9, 19.5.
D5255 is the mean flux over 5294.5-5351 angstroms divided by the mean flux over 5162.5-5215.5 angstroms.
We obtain 1.0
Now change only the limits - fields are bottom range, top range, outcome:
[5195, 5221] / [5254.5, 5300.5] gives 1.04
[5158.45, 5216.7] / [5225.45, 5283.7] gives 1.07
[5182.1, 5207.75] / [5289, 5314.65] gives 1.01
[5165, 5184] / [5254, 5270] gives 1.12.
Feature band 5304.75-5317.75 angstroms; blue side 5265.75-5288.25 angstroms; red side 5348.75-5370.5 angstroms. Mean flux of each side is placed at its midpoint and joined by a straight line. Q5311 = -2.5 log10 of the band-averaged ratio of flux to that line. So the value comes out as 0.00 mag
